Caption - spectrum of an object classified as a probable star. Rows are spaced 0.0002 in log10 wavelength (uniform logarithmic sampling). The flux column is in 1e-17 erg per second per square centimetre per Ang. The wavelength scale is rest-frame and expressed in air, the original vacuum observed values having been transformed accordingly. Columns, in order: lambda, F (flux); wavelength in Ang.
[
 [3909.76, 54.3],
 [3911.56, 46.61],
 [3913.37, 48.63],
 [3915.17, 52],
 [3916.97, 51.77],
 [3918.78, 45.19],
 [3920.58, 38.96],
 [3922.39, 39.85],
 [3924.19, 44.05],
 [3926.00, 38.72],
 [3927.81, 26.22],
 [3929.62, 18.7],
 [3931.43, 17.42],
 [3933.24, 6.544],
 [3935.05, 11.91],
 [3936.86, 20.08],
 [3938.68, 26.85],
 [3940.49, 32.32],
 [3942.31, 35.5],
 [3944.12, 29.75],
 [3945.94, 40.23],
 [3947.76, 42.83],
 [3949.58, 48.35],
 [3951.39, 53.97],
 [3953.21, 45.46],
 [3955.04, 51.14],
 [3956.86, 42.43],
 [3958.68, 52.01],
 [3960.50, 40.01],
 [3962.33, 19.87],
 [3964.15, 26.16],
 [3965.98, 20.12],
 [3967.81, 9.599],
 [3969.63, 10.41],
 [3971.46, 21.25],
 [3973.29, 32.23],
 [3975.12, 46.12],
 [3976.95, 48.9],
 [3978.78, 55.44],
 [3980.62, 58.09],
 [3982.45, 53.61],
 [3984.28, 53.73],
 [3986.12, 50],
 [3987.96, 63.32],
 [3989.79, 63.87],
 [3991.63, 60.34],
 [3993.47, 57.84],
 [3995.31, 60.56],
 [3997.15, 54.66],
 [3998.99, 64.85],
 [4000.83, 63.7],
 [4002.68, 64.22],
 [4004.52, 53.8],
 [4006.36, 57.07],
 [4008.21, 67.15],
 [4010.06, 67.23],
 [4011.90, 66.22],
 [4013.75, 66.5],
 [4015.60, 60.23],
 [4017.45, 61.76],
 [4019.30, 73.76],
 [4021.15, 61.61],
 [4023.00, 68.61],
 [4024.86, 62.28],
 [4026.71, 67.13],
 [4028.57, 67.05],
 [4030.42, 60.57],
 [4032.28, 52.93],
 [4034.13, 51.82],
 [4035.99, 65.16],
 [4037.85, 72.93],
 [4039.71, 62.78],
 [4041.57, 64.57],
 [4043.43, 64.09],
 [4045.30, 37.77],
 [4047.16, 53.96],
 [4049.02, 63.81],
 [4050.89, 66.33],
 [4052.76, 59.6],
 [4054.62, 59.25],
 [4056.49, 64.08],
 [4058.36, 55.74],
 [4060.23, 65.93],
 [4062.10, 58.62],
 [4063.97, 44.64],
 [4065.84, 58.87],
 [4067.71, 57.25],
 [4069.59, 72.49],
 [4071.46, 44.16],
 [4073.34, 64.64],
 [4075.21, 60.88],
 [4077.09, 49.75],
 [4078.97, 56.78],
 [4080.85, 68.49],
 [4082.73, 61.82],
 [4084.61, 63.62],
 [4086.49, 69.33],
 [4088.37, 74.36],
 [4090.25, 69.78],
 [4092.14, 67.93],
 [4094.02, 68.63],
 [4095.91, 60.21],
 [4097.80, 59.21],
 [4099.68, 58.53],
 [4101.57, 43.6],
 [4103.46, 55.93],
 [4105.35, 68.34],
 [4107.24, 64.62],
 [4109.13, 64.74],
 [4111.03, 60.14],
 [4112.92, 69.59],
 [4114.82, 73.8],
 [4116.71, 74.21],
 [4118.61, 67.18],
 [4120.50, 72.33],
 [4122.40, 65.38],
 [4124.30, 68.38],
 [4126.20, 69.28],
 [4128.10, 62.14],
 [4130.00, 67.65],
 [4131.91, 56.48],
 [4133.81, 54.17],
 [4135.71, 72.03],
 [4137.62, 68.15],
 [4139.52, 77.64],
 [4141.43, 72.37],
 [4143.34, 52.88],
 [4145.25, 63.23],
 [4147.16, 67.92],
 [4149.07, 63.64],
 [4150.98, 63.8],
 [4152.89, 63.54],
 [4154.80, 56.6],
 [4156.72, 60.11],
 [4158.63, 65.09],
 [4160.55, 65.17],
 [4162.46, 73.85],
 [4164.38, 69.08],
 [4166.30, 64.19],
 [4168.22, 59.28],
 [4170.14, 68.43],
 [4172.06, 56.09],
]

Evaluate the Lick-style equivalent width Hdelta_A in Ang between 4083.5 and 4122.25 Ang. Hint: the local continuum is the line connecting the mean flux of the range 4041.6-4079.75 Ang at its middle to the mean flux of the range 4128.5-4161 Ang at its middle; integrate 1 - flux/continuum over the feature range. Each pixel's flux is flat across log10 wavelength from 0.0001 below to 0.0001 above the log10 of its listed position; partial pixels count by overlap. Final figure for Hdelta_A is -2.66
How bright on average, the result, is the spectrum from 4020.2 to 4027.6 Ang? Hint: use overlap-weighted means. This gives 64.9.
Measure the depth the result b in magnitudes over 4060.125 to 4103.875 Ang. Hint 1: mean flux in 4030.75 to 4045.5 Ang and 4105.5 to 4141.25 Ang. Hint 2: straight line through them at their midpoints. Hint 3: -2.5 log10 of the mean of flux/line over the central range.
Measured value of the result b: 0.06 mag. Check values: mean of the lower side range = 60.1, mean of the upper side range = 67.2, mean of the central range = 60.6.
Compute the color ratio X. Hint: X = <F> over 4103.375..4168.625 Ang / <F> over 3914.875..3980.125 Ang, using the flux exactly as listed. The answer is 1.90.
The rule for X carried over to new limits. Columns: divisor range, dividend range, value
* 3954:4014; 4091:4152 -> 1.32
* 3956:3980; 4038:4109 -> 1.84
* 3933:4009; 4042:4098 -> 1.39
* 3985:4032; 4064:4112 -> 0.98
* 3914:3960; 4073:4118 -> 1.74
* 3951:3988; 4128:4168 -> 1.62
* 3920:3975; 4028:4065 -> 1.88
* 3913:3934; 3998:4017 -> 1.77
